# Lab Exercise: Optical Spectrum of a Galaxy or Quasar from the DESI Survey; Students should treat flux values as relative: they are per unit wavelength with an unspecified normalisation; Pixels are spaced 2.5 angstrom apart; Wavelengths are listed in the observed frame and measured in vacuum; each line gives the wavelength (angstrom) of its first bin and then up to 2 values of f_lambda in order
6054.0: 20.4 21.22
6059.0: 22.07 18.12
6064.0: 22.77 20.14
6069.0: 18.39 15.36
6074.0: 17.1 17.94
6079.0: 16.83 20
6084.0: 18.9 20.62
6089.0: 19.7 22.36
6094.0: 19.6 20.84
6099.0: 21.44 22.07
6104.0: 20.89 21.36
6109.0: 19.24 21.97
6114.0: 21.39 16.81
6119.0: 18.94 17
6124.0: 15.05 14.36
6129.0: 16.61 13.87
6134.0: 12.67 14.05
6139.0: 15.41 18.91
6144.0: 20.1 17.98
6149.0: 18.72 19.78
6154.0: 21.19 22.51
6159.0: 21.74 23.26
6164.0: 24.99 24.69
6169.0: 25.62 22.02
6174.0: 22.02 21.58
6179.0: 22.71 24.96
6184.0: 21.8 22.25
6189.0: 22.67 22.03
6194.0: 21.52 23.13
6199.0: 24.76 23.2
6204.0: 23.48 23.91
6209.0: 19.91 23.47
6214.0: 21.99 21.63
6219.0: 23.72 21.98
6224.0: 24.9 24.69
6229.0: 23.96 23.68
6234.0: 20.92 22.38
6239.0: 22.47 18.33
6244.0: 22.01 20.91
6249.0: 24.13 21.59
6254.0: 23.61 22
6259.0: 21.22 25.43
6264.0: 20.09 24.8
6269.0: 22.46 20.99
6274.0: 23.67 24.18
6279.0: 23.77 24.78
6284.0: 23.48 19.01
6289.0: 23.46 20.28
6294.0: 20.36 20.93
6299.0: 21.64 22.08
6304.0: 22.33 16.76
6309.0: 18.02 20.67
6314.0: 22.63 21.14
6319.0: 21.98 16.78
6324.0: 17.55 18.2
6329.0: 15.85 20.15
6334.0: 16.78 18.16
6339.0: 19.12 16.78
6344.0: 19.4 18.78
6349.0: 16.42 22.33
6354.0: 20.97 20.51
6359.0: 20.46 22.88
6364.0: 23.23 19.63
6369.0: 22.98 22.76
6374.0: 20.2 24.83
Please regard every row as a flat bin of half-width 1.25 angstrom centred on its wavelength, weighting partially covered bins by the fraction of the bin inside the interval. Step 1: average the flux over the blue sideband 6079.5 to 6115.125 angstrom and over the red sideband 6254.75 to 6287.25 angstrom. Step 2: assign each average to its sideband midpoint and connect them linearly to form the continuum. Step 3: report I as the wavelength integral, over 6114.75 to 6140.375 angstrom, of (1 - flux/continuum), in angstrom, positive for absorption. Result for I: 6.6 angstrom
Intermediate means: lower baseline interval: 20.7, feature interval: 15.6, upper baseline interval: 22.8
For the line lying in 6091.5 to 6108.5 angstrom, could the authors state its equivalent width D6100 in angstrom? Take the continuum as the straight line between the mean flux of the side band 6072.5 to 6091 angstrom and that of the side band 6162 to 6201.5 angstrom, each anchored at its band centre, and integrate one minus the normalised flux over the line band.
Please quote -1.25 angstrom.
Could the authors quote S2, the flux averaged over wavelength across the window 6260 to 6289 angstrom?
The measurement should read 23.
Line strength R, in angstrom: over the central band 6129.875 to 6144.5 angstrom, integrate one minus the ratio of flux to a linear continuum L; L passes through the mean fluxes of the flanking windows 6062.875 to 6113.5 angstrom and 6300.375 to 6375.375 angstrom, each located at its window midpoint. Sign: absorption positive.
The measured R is 3.1 angstrom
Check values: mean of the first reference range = 19.9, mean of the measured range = 15.6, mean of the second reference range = 19.9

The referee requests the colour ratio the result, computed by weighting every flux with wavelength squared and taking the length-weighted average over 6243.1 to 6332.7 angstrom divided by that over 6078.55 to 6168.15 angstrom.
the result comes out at 1.16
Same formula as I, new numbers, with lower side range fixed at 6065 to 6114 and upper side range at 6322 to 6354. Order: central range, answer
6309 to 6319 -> -1.4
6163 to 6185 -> -4.6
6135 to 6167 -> -1.1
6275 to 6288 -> -3.0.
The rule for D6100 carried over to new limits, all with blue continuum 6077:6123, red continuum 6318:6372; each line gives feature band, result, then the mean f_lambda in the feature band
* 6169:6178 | -1.2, 22.4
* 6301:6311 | 0.0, 19.7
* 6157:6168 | -2.1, 23.6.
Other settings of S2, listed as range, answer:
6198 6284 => 22.8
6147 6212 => 22.5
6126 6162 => 18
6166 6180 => 23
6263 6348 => 20.5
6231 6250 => 21.8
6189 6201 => 22.9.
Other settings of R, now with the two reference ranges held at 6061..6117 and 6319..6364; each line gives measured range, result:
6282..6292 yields -1.4 angstrom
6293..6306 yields -1.4 angstrom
